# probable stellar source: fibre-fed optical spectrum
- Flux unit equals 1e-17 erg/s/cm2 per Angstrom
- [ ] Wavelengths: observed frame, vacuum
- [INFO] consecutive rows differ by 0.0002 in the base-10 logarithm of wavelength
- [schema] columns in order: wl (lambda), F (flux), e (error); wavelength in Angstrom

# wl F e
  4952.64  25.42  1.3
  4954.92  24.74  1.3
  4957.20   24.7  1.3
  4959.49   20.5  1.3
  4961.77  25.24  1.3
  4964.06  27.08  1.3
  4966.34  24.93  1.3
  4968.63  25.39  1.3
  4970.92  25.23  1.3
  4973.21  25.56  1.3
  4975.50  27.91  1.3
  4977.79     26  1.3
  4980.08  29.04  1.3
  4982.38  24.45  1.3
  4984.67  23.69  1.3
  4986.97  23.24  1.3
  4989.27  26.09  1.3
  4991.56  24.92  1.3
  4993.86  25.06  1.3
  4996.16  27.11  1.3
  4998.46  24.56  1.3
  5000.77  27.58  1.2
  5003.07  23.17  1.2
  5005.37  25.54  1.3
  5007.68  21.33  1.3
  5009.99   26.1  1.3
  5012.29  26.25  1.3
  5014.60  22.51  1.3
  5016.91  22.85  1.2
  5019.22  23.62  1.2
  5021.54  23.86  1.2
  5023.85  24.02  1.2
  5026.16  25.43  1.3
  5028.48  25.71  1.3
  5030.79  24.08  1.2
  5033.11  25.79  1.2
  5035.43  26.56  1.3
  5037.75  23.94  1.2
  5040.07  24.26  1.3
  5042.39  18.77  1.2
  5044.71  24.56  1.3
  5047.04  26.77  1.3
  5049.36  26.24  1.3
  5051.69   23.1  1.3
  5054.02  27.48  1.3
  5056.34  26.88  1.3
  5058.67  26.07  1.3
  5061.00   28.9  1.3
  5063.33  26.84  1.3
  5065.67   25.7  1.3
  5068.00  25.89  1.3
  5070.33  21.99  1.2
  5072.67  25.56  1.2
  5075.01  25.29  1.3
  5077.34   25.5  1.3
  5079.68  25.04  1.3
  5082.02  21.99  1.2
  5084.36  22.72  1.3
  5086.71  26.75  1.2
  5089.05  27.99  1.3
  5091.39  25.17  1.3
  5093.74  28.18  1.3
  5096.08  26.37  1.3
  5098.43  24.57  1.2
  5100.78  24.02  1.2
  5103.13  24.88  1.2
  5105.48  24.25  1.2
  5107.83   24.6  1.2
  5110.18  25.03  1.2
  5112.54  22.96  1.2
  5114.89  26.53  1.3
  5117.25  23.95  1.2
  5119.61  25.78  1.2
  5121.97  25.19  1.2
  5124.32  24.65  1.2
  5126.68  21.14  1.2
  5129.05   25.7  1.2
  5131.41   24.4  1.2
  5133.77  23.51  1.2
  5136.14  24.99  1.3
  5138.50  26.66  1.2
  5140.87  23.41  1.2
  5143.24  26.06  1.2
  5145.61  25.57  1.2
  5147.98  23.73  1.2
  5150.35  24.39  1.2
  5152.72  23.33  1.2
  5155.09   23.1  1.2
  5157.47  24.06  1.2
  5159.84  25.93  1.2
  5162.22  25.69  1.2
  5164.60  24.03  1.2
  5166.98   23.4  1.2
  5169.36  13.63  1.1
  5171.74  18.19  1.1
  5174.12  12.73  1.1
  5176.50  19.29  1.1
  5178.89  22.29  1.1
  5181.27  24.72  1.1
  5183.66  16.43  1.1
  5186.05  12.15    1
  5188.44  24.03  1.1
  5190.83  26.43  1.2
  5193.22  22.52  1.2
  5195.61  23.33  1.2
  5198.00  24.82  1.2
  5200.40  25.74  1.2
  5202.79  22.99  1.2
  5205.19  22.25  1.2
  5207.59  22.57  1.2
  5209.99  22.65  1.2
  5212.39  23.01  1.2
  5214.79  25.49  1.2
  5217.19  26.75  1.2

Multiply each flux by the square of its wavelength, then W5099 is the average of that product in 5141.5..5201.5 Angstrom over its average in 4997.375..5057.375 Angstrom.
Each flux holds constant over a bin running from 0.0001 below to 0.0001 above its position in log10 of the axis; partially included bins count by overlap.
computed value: 0.95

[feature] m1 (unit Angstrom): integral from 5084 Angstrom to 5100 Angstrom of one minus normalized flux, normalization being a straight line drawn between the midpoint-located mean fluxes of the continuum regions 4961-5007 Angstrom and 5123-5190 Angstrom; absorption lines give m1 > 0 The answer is -1.7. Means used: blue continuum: 25.5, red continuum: 22.4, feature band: 26.1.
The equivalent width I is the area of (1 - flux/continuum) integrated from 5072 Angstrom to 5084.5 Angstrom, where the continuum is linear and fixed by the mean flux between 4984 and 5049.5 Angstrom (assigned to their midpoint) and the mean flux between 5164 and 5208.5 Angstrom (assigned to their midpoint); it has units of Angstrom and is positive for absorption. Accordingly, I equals -0.6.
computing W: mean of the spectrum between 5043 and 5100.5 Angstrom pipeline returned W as 25.6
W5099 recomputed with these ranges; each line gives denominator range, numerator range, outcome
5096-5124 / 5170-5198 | 0.84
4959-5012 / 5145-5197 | 0.92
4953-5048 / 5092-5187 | 0.99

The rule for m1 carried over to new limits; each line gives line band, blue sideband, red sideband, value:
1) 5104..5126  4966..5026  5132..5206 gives -1.3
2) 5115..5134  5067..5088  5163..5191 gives -1.9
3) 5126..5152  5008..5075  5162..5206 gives -2.5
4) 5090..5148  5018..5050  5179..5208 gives -3.8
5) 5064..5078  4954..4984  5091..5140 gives 0.0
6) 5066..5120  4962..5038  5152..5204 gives -3.8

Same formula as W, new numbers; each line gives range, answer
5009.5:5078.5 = 25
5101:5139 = 24.6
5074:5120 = 25.1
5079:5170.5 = 24.4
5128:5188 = 22.3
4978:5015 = 25.1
